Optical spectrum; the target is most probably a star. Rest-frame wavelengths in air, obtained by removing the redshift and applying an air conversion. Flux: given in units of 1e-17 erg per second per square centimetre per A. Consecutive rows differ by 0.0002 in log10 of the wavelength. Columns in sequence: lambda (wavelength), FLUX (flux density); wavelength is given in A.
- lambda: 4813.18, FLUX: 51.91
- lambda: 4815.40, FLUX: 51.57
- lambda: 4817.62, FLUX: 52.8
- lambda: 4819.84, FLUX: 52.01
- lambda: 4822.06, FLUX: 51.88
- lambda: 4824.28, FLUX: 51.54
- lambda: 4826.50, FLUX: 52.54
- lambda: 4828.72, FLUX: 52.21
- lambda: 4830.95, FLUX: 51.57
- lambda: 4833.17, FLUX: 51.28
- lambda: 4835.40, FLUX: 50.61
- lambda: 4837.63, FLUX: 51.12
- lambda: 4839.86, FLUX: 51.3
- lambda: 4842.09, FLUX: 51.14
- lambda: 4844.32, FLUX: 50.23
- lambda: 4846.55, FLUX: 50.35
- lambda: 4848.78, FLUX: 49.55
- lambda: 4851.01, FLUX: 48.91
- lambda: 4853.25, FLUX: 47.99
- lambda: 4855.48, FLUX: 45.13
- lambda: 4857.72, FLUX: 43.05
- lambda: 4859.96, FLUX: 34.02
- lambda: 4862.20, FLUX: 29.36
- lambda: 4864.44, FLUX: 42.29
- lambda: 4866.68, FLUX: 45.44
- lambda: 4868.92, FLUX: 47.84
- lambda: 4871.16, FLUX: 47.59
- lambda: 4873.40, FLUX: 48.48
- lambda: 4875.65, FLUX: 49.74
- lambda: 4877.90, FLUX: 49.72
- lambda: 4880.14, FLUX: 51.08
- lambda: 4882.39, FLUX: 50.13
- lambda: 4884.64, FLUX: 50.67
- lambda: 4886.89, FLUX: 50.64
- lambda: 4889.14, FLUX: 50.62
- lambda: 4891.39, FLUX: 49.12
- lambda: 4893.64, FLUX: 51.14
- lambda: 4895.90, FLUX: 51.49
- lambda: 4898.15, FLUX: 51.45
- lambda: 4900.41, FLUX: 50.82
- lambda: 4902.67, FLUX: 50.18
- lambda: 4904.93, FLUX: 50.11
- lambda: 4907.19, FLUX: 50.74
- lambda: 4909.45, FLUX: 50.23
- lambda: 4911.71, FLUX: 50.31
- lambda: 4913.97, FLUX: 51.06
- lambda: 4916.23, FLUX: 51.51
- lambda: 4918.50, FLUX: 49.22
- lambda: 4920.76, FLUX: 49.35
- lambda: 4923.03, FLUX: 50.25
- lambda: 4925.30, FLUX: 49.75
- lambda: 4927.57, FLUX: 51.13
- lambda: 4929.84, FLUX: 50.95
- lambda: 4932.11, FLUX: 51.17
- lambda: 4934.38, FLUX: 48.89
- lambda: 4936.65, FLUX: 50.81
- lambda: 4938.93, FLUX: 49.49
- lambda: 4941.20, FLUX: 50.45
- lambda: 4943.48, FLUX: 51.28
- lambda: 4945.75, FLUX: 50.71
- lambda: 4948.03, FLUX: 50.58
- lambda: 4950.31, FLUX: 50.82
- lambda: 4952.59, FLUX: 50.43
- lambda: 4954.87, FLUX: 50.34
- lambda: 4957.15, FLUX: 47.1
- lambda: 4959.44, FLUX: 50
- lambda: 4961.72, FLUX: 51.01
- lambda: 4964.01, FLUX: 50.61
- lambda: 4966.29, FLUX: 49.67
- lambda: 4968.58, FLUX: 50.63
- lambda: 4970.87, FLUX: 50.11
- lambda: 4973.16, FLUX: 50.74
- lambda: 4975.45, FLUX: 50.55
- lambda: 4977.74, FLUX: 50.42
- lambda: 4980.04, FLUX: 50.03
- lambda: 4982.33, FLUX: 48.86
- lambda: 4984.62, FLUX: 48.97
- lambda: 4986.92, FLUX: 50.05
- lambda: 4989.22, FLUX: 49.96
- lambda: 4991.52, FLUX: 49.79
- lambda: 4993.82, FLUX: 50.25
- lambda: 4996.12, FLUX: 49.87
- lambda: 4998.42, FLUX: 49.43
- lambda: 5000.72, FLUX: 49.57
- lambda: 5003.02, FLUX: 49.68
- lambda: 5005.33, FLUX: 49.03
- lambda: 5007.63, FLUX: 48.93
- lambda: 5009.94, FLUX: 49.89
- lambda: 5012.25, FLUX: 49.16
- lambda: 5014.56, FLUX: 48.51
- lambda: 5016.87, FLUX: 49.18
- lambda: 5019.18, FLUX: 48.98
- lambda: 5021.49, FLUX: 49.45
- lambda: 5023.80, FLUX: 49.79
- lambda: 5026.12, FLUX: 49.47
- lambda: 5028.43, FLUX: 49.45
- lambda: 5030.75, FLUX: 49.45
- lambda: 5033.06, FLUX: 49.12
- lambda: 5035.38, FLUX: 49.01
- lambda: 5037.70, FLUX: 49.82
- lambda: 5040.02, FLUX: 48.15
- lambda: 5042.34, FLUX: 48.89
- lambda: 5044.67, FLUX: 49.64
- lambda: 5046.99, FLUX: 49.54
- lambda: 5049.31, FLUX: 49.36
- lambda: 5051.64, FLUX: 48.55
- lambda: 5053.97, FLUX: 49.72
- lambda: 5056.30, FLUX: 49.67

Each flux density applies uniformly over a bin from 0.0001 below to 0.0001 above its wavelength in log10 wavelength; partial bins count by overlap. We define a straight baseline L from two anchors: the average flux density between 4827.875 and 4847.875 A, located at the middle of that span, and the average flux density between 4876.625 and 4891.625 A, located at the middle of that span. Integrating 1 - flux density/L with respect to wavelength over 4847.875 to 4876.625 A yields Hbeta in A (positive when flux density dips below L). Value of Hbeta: 3.5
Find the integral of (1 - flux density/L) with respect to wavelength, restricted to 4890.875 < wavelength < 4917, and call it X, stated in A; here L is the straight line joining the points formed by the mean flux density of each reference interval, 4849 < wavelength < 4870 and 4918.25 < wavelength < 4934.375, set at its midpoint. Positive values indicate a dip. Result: -1.6 A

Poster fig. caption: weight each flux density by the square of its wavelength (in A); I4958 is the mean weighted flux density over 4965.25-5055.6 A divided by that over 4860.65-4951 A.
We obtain 1.05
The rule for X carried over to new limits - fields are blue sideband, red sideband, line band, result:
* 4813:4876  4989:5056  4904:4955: -1.7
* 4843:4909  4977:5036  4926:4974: -1.5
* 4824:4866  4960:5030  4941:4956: -0.5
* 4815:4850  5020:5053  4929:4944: 0.0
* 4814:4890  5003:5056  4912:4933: -0.7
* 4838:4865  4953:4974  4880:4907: -2.0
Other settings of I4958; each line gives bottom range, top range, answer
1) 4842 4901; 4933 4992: 1.09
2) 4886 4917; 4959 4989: 1.02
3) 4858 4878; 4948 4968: 1.19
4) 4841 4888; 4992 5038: 1.12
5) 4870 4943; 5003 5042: 1.03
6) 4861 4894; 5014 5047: 1.10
